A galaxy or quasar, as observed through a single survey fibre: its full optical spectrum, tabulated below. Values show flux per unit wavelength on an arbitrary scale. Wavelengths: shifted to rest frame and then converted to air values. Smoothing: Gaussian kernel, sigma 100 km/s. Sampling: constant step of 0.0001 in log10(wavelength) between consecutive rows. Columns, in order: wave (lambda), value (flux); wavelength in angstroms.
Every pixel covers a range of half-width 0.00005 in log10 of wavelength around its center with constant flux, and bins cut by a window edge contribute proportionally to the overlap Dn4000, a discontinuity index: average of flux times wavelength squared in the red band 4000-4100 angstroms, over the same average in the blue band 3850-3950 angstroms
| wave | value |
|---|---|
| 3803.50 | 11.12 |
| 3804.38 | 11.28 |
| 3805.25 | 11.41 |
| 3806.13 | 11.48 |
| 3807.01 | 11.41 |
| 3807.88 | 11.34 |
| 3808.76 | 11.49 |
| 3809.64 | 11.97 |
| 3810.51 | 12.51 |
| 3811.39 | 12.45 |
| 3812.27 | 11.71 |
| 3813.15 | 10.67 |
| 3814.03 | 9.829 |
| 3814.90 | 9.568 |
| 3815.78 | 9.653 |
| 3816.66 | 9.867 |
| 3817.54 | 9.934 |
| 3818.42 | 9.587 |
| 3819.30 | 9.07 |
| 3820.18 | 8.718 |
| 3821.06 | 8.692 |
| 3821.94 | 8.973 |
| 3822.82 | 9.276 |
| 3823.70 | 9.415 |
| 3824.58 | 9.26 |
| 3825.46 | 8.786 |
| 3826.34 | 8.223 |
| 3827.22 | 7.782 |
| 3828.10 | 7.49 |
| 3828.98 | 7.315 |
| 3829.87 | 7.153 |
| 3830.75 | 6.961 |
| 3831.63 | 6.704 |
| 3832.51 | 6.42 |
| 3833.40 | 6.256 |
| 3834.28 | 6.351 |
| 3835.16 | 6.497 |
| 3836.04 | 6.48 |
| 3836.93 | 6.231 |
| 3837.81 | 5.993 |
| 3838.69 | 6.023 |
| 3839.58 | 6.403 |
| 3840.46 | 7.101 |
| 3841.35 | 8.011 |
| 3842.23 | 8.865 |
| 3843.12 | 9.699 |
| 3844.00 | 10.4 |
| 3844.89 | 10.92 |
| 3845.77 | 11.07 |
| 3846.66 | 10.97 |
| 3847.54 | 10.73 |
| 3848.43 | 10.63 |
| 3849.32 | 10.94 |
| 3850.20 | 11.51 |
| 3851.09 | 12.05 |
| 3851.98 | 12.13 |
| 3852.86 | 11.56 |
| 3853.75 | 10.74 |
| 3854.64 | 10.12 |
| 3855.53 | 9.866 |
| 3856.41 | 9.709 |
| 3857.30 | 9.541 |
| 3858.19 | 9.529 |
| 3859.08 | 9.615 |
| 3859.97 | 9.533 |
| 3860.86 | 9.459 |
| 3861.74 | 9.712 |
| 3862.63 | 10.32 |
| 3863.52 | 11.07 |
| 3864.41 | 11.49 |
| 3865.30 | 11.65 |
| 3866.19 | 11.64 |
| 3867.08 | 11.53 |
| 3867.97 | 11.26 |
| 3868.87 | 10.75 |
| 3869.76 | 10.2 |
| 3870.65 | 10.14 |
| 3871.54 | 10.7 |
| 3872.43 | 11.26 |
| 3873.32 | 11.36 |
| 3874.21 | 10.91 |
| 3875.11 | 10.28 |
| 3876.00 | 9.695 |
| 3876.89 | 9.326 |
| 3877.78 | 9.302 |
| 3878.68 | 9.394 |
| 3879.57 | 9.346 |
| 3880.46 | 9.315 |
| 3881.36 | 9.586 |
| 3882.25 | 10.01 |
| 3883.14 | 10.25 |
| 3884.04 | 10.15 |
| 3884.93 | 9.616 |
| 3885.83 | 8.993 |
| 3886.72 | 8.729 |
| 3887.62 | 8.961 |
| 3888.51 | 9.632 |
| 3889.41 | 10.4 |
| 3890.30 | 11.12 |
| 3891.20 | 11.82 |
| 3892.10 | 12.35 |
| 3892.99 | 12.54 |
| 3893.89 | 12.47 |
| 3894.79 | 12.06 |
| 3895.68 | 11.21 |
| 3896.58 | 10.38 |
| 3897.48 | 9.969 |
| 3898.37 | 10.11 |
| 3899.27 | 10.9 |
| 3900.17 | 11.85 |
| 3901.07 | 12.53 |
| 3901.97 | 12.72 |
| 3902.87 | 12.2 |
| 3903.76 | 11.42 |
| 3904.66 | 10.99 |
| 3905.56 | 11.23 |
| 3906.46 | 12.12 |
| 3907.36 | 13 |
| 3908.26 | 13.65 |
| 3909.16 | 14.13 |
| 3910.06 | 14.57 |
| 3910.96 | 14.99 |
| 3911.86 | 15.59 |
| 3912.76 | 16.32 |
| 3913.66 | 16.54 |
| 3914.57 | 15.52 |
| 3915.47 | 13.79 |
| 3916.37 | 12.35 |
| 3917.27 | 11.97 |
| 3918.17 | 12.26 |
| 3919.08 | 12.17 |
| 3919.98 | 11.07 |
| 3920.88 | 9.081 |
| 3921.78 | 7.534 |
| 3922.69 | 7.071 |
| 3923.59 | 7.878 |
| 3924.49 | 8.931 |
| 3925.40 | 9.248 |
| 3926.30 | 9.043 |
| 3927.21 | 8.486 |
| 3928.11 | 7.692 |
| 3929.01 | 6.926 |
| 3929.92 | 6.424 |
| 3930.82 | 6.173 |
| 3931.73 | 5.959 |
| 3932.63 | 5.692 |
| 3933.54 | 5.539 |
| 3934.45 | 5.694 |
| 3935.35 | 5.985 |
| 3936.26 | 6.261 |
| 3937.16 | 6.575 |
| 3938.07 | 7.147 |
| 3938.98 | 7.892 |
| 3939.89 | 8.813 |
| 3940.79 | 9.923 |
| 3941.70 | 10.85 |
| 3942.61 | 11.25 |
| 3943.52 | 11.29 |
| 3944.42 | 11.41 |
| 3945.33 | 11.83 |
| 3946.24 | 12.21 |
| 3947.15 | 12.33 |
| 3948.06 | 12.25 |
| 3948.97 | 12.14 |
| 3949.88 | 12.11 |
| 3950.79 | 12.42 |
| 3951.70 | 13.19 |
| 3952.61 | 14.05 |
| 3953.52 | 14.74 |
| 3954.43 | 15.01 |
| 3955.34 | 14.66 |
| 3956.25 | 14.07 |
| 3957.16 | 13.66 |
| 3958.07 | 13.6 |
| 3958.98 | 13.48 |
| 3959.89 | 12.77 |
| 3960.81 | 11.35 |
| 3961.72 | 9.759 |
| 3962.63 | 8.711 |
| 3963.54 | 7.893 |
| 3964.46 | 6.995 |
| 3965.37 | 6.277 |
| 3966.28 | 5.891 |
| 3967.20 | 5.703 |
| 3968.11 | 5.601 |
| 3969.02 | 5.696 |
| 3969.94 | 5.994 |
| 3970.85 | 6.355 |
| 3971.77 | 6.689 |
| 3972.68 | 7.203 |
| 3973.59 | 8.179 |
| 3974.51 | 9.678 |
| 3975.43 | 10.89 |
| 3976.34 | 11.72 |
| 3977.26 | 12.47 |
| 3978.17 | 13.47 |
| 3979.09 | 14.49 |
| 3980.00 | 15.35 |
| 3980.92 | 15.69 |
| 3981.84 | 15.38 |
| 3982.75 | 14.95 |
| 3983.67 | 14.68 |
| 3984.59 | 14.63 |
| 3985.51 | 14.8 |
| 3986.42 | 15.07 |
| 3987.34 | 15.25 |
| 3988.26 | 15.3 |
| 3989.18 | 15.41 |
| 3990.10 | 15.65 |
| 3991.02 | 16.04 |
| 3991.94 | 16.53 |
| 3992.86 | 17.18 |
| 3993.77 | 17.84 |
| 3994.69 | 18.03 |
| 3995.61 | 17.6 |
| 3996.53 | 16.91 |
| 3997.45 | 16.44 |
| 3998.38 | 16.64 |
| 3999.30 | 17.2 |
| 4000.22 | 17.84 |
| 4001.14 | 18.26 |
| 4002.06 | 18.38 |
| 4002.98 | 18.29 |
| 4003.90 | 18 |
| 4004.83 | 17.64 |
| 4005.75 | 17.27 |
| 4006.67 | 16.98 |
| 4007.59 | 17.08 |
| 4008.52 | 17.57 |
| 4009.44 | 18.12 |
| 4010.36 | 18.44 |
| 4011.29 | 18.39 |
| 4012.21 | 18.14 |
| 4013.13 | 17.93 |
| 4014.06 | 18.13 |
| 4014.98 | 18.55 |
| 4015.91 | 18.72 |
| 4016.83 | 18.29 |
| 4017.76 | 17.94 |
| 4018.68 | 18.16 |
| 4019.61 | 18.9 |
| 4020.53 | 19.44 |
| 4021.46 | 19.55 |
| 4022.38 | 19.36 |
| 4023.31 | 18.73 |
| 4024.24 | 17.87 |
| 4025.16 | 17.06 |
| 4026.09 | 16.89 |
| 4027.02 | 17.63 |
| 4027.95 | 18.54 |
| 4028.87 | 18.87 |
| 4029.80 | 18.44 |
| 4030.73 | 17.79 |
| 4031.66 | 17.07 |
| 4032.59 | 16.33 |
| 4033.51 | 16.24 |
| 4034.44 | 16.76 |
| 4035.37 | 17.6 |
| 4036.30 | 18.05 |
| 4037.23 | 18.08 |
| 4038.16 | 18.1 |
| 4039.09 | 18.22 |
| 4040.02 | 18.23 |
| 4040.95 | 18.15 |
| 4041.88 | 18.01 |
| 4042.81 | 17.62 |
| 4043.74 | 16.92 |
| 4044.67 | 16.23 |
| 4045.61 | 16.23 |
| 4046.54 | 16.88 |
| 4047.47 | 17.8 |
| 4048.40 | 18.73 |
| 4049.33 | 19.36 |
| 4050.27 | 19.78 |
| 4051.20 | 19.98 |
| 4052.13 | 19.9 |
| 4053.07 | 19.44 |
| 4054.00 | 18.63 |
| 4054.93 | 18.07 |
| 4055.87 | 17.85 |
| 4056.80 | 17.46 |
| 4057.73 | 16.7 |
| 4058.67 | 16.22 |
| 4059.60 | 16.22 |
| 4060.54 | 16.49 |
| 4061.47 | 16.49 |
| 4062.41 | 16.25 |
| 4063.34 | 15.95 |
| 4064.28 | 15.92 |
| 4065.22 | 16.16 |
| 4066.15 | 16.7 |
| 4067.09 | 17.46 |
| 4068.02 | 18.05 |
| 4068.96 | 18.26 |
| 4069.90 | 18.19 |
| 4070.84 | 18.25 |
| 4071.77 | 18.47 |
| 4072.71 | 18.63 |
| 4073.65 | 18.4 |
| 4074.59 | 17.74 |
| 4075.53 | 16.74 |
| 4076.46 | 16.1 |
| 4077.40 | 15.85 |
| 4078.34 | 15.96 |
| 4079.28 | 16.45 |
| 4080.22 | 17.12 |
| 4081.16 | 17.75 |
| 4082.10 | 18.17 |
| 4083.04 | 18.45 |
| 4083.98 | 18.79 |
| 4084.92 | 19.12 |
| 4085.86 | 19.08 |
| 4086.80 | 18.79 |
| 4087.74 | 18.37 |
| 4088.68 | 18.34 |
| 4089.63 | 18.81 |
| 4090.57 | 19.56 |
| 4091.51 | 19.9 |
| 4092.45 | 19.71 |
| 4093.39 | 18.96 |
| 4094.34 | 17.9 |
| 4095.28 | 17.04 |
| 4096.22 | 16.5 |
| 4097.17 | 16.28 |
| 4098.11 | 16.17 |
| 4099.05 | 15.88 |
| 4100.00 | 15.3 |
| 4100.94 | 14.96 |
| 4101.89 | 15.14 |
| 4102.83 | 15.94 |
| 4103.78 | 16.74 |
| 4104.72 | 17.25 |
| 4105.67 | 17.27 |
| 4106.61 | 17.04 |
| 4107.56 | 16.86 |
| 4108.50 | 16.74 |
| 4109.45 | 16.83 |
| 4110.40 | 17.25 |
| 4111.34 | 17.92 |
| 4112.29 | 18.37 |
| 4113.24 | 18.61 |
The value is 1.8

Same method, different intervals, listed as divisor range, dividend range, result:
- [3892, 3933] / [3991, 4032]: 1.70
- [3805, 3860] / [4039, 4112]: 2.12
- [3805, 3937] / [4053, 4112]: 1.93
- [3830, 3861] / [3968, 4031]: 1.91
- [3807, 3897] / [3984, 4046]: 1.94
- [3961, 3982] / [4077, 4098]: 2.04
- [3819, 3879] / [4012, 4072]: 2.09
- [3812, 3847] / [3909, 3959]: 1.35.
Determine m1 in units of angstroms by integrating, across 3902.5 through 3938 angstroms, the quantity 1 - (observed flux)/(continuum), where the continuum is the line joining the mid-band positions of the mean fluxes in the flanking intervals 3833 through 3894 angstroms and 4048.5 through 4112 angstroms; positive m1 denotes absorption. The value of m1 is 4.6 angstroms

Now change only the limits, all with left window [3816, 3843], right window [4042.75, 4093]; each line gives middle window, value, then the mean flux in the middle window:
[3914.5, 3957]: 7.7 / 10.1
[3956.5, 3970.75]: 4.8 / 8.9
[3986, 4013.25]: -4.1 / 17.2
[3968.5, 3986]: 3.2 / 11.5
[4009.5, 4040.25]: -4.0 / 18.1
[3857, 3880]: -2.2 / 10.4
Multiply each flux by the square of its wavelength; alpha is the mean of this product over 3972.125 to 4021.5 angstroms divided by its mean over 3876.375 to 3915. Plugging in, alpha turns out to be 1.47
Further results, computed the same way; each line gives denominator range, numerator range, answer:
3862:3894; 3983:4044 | 1.79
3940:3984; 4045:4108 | 1.67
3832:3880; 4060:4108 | 2.01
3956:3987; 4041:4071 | 1.69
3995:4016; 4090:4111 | 1.01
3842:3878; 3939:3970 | 1.08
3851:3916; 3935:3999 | 1.12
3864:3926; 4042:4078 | 1.70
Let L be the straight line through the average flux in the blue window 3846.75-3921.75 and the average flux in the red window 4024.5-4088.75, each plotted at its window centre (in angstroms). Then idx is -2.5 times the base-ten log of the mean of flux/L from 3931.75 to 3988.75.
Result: 0.29 mag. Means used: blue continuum 11.2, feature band 10.8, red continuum 17.7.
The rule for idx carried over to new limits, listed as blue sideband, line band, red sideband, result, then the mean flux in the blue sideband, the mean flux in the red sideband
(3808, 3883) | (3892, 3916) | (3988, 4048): -0.038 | 9.59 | 17.6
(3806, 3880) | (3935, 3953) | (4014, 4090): 0.282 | 9.64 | 17.8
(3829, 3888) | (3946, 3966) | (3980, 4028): 0.224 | 9.52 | 17.3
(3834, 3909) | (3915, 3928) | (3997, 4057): 0.261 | 10.3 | 18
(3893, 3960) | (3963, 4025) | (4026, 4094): -0.017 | 11.1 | 17.8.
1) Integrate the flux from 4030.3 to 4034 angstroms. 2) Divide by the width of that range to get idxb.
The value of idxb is 16.9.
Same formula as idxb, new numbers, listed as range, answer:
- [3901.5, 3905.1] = 11.9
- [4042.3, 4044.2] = 17.3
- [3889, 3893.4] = 11.7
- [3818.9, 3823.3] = 8.95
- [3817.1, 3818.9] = 9.73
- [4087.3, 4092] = 19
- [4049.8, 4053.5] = 19.8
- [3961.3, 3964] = 8.78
